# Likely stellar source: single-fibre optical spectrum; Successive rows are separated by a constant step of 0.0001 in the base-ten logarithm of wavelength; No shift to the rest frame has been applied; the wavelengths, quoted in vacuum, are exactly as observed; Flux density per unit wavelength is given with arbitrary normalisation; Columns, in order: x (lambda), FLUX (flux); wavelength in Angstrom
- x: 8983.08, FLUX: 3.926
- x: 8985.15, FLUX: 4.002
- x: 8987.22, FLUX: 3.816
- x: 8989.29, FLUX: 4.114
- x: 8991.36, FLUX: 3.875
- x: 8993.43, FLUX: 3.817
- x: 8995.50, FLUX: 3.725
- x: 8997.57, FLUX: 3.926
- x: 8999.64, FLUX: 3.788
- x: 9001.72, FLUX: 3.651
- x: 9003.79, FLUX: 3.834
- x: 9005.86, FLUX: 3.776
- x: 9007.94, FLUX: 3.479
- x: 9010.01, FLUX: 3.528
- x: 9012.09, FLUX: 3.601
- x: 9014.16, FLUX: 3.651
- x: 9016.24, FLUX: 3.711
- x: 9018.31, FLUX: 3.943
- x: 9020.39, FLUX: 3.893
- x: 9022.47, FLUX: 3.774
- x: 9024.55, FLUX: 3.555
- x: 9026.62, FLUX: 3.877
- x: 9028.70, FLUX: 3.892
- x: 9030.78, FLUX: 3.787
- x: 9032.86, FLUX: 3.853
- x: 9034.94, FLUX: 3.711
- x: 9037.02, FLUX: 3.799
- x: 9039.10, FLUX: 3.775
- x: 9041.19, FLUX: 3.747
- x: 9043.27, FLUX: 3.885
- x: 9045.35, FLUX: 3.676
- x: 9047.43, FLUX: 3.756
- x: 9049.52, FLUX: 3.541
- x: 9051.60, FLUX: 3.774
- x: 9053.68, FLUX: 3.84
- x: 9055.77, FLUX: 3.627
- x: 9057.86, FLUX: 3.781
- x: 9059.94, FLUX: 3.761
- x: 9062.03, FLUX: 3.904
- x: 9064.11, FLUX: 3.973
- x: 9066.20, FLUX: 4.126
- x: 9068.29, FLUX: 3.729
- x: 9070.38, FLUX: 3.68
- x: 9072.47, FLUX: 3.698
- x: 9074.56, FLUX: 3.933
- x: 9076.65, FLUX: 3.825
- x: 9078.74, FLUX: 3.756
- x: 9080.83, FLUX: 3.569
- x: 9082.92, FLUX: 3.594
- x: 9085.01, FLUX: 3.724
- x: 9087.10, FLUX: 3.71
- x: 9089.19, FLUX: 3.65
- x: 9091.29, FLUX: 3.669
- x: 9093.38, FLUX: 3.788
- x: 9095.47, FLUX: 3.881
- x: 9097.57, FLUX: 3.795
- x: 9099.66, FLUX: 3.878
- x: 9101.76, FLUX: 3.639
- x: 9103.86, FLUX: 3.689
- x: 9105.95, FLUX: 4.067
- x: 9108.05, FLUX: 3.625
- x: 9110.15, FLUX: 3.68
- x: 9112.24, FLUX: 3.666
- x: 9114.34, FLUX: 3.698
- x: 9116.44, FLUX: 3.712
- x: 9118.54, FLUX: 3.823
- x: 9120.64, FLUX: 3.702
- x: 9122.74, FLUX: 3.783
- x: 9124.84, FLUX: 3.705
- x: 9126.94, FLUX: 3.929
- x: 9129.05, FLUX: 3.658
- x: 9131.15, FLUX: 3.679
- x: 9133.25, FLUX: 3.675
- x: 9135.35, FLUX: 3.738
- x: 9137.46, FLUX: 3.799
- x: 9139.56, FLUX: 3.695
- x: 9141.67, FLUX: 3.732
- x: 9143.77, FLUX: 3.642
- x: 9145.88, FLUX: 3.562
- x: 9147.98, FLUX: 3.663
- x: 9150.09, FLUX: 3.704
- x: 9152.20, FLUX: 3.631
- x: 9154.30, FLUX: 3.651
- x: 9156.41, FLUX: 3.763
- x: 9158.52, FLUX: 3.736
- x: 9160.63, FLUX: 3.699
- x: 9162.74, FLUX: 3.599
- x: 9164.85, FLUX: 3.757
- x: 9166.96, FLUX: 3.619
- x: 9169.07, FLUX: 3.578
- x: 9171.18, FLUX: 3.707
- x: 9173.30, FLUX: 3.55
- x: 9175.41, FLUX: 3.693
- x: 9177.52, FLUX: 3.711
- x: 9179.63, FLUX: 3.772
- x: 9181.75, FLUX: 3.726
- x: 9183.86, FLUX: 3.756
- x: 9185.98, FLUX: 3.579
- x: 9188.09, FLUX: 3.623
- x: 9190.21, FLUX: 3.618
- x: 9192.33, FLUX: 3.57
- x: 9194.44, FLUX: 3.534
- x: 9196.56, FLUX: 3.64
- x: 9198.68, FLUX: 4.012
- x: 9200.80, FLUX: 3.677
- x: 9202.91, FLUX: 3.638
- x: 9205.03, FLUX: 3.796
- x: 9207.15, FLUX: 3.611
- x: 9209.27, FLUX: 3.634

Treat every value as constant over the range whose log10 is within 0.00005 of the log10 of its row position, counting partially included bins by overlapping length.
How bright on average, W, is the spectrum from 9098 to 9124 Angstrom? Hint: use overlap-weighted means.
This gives 3.75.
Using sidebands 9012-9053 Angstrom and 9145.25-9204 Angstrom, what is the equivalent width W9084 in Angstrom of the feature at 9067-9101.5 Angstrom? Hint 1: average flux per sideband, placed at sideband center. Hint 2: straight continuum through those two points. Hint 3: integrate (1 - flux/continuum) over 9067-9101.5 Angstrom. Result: -0.1 Angstrom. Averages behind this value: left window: 3.77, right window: 3.67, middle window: 3.74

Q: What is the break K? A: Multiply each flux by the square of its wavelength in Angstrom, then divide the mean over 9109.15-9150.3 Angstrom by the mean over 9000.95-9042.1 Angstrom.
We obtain 1.0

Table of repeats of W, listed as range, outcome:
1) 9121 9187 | 3.69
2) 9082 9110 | 3.75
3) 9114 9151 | 3.72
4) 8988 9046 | 3.77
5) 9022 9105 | 3.77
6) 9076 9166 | 3.72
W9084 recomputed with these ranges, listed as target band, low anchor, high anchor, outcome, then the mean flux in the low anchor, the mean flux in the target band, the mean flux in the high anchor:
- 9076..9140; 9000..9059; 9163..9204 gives -0.5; 3.74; 3.74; 3.67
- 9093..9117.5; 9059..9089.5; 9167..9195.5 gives -0.1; 3.78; 3.76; 3.65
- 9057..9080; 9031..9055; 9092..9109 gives -0.3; 3.76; 3.83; 3.79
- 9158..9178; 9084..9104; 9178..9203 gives 0.2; 3.74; 3.66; 3.68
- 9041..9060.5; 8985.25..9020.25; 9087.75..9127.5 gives 0.1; 3.77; 3.74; 3.75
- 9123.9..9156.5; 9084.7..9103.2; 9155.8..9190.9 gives 0.0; 3.75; 3.7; 3.67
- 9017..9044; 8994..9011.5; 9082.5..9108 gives -0.6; 3.71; 3.8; 3.76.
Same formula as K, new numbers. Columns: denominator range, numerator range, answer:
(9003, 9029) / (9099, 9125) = 1.03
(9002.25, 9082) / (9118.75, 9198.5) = 1.00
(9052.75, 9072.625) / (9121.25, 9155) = 0.99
